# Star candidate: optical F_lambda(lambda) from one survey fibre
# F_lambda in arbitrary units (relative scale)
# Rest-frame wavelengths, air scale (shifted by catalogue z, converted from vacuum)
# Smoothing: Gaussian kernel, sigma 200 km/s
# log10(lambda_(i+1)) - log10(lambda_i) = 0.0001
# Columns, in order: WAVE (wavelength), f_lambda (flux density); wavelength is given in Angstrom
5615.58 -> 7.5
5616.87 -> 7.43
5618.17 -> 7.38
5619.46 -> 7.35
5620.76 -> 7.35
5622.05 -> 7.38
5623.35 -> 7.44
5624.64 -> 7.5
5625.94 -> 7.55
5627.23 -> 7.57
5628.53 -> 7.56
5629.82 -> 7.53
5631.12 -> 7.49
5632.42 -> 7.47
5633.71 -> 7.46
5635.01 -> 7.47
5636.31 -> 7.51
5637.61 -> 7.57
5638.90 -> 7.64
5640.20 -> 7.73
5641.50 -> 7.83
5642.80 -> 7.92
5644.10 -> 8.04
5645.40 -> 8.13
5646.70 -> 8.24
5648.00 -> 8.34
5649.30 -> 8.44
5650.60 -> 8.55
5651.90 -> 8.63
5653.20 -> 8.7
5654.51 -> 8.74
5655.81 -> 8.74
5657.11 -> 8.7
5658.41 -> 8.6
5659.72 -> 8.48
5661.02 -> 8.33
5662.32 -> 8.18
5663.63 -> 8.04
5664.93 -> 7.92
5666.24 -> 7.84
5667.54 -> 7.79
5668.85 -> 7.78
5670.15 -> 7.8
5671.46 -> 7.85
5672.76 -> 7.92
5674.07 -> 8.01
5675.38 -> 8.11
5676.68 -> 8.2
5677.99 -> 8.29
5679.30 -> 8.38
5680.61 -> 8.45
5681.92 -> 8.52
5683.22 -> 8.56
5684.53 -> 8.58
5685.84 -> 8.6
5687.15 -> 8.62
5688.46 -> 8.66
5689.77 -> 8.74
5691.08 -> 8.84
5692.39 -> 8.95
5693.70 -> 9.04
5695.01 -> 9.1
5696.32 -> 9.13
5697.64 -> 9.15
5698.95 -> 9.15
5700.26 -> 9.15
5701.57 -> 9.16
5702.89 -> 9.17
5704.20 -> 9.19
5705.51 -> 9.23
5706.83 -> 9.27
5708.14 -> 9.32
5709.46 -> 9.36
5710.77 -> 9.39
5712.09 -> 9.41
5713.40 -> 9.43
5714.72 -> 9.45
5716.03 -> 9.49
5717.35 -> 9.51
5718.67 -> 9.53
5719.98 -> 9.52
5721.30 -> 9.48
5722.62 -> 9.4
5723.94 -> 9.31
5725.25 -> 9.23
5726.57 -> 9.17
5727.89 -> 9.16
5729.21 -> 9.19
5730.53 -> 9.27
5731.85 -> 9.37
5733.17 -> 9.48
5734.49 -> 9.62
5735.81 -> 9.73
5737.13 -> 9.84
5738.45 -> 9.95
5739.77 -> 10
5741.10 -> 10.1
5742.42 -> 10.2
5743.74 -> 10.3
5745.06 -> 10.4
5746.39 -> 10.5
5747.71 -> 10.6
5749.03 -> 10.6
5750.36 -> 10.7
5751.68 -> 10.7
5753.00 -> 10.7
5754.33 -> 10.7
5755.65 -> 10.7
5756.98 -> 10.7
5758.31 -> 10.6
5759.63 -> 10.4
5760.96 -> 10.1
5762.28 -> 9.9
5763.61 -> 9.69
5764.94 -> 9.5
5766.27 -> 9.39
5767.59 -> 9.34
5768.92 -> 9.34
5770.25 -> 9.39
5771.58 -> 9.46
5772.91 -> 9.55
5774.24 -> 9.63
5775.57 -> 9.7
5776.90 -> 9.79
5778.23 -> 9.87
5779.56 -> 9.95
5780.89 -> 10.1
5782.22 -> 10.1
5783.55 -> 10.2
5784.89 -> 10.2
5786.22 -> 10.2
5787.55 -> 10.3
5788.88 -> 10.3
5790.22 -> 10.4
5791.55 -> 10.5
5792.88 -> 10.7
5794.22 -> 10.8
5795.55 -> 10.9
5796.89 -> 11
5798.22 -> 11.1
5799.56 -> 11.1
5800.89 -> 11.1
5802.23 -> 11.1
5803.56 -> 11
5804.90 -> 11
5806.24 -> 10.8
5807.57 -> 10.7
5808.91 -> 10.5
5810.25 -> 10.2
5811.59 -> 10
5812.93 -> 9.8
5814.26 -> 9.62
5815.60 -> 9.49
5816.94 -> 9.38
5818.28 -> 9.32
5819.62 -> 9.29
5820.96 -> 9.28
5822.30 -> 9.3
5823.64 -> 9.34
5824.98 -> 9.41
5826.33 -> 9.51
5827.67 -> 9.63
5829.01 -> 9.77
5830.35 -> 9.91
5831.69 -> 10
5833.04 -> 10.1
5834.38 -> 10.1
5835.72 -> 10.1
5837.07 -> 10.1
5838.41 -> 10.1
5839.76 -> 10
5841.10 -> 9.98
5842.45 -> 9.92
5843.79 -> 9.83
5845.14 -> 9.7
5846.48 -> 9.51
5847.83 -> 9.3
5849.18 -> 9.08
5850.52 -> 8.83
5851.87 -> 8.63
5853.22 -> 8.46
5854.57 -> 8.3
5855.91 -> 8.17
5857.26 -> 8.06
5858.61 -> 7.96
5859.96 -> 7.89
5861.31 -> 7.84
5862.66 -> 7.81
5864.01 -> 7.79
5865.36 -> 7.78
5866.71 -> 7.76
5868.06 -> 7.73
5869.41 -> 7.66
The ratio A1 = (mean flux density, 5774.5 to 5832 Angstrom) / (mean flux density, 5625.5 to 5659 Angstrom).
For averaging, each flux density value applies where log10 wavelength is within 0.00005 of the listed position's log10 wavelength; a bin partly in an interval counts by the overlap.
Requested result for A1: 1.3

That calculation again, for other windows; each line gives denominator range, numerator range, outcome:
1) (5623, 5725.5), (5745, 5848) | 1.19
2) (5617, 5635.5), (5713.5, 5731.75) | 1.25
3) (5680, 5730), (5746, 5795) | 1.11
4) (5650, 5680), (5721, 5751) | 1.19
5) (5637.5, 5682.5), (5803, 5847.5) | 1.21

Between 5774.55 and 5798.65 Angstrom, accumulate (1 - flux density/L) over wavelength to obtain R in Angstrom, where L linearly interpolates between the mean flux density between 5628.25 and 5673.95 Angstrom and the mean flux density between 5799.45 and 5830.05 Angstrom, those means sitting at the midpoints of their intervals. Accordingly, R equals -1.6 Angstrom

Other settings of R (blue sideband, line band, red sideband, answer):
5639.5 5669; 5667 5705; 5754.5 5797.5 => 0.65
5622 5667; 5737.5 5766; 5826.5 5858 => -4.97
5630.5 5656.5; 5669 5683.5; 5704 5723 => 0.85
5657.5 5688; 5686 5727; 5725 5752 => -0.55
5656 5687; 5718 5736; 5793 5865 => -1.34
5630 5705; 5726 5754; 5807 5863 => -3.80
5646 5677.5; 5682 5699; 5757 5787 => -0.33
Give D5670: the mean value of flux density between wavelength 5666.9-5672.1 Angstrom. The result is 7.8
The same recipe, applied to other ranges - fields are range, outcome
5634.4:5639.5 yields 7.55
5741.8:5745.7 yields 10.3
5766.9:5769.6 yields 9.36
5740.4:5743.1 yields 10.1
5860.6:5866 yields 7.81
